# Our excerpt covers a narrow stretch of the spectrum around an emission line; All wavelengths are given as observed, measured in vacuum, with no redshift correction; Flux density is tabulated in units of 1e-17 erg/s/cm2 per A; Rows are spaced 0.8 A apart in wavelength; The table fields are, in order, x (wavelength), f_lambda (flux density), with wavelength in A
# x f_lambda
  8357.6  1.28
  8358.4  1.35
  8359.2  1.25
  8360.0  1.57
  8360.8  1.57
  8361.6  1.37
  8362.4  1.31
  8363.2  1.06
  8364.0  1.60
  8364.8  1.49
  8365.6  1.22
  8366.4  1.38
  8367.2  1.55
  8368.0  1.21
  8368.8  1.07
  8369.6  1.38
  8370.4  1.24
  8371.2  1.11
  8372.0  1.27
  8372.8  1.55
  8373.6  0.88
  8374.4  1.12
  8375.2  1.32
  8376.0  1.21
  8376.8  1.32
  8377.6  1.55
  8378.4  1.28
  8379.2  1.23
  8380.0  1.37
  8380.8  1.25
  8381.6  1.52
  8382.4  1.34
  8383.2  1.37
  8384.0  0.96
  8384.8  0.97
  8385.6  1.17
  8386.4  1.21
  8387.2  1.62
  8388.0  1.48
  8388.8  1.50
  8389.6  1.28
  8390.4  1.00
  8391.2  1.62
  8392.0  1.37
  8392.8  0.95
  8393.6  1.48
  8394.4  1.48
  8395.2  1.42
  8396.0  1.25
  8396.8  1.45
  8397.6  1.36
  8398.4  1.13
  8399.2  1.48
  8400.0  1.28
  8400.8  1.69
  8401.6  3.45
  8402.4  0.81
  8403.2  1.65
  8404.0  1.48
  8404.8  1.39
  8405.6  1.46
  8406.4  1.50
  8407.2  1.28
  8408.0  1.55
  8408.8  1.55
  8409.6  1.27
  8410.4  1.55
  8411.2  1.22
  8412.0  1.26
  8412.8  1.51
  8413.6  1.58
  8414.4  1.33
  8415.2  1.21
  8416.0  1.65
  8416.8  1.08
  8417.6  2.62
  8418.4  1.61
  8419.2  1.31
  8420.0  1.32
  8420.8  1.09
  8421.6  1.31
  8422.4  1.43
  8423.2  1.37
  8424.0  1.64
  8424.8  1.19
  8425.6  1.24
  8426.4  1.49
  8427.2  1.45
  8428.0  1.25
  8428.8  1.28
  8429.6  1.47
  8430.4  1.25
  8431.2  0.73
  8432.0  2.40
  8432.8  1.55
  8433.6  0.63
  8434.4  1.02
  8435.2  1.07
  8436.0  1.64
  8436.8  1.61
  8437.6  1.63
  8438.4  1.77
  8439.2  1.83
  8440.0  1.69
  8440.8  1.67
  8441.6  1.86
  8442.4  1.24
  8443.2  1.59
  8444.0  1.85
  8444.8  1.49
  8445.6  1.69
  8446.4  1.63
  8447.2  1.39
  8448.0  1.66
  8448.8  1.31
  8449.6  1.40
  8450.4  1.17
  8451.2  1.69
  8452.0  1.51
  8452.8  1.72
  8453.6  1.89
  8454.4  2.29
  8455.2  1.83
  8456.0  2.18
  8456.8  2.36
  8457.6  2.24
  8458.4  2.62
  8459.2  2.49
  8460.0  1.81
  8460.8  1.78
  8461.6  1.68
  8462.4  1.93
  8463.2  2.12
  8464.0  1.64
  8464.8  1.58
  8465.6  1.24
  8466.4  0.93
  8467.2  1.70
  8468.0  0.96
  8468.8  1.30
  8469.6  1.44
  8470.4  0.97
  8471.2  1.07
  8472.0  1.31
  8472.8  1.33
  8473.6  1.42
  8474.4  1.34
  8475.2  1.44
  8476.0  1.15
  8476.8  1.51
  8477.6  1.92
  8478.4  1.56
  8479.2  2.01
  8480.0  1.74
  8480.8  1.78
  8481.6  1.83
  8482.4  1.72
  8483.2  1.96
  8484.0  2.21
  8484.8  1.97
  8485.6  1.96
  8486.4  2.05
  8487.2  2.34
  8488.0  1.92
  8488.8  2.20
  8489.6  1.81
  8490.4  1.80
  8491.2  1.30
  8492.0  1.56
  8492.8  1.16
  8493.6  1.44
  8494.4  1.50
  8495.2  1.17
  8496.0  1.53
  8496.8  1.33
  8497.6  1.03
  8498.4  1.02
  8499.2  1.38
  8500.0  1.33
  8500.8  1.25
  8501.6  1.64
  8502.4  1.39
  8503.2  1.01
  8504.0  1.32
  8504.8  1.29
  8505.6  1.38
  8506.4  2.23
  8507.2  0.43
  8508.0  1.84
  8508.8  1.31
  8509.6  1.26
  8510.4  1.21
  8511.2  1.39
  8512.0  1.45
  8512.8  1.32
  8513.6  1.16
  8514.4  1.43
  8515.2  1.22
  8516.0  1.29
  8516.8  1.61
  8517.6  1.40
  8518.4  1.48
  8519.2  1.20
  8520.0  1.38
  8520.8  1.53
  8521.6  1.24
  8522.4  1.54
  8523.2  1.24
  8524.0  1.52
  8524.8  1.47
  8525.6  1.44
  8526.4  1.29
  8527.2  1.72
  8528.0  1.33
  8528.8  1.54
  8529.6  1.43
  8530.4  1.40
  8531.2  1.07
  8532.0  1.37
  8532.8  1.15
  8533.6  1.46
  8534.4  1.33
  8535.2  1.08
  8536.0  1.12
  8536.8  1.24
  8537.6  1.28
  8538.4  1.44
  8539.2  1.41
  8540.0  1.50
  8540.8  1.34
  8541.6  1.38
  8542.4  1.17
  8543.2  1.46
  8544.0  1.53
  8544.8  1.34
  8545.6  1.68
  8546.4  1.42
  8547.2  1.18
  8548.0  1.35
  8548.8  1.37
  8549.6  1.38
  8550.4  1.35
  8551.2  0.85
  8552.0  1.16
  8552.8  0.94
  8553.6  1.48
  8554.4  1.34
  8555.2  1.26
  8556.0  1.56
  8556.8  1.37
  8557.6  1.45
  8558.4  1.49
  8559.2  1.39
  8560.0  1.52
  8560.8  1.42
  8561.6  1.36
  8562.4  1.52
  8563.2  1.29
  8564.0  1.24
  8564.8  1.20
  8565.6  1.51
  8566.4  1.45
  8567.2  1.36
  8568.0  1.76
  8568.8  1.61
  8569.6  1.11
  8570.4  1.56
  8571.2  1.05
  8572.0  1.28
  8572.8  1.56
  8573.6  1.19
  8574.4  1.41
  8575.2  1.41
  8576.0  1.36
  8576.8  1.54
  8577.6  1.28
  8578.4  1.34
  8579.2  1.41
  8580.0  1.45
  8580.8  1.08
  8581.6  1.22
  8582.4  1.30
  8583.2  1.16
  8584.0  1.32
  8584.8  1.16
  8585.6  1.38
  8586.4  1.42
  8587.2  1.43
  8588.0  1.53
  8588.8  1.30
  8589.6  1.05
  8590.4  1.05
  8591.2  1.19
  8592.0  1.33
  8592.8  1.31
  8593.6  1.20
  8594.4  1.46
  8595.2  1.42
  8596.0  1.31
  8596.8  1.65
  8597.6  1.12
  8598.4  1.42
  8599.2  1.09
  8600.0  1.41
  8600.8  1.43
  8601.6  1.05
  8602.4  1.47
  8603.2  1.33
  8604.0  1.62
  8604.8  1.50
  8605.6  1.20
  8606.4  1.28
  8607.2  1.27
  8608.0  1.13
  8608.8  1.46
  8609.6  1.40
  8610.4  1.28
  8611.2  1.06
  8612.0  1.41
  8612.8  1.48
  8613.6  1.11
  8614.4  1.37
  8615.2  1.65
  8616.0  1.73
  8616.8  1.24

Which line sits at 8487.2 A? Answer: [N II]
